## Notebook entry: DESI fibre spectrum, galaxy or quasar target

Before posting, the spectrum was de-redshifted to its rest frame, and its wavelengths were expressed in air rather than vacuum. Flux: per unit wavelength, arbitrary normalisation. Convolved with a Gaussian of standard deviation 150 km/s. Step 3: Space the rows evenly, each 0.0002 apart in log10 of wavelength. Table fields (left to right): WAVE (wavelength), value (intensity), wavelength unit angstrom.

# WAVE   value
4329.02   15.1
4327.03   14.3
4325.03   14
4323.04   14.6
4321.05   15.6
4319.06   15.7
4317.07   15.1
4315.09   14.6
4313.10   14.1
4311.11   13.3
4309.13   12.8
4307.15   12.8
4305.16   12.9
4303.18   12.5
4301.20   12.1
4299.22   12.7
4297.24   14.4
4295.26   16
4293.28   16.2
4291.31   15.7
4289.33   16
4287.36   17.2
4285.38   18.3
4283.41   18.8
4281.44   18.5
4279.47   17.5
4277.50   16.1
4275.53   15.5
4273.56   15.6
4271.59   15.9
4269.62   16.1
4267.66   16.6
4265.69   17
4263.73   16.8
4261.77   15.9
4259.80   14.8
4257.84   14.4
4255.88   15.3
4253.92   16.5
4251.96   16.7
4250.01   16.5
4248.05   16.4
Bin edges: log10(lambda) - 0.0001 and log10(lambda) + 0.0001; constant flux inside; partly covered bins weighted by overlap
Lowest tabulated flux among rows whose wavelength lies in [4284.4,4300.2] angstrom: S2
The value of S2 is 12.7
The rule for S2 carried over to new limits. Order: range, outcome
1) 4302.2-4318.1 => 12.5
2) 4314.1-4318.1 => 14.6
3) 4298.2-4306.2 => 12.1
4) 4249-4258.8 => 14.4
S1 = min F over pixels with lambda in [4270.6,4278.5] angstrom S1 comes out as 15.5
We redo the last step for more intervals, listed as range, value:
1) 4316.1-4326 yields 14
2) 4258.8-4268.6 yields 14.8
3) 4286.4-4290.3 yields 16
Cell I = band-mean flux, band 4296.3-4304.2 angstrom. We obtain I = 12.9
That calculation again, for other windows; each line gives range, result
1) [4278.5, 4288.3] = 18.1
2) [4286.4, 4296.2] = 16.2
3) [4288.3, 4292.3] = 15.9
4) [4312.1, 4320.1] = 14.9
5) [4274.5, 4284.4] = 17.3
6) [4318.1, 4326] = 15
